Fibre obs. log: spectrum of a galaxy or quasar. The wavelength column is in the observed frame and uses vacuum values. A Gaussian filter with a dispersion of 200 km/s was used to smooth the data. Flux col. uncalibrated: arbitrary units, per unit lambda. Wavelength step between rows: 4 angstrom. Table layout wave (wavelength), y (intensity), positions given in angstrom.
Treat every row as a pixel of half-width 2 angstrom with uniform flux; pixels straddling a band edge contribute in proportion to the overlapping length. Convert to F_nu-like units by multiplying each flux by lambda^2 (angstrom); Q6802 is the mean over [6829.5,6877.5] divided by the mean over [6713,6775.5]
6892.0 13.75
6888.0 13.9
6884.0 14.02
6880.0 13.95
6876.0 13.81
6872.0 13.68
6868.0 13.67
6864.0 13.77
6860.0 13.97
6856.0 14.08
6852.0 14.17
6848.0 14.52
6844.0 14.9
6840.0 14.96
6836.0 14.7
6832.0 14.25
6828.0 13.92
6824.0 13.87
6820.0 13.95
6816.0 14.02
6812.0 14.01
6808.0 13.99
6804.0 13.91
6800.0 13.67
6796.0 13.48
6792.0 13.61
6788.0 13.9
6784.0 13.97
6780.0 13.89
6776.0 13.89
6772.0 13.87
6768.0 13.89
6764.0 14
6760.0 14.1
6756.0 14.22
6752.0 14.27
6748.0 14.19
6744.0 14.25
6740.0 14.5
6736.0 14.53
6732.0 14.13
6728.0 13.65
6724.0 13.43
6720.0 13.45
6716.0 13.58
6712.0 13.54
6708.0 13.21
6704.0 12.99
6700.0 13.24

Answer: 1.0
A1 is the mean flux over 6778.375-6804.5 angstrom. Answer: 13.8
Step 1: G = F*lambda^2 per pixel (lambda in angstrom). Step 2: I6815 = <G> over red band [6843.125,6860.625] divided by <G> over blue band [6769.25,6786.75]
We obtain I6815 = 1.05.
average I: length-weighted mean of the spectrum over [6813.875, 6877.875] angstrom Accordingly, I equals 14.1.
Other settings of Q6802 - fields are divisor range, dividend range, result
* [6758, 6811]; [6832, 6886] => 1.04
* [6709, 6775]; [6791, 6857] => 1.04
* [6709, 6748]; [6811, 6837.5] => 1.04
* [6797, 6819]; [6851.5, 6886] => 1.02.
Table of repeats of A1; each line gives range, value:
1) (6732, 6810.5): 14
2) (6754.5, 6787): 14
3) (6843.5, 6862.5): 14.3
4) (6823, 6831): 13.9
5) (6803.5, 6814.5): 14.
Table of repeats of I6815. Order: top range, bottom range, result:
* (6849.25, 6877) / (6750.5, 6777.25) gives 1.02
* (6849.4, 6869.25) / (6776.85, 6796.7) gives 1.03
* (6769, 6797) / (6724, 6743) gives 0.99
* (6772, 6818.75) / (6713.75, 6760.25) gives 1.01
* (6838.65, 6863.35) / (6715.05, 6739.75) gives 1.08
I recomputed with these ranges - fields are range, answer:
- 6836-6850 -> 14.8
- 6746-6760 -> 14.2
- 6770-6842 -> 14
